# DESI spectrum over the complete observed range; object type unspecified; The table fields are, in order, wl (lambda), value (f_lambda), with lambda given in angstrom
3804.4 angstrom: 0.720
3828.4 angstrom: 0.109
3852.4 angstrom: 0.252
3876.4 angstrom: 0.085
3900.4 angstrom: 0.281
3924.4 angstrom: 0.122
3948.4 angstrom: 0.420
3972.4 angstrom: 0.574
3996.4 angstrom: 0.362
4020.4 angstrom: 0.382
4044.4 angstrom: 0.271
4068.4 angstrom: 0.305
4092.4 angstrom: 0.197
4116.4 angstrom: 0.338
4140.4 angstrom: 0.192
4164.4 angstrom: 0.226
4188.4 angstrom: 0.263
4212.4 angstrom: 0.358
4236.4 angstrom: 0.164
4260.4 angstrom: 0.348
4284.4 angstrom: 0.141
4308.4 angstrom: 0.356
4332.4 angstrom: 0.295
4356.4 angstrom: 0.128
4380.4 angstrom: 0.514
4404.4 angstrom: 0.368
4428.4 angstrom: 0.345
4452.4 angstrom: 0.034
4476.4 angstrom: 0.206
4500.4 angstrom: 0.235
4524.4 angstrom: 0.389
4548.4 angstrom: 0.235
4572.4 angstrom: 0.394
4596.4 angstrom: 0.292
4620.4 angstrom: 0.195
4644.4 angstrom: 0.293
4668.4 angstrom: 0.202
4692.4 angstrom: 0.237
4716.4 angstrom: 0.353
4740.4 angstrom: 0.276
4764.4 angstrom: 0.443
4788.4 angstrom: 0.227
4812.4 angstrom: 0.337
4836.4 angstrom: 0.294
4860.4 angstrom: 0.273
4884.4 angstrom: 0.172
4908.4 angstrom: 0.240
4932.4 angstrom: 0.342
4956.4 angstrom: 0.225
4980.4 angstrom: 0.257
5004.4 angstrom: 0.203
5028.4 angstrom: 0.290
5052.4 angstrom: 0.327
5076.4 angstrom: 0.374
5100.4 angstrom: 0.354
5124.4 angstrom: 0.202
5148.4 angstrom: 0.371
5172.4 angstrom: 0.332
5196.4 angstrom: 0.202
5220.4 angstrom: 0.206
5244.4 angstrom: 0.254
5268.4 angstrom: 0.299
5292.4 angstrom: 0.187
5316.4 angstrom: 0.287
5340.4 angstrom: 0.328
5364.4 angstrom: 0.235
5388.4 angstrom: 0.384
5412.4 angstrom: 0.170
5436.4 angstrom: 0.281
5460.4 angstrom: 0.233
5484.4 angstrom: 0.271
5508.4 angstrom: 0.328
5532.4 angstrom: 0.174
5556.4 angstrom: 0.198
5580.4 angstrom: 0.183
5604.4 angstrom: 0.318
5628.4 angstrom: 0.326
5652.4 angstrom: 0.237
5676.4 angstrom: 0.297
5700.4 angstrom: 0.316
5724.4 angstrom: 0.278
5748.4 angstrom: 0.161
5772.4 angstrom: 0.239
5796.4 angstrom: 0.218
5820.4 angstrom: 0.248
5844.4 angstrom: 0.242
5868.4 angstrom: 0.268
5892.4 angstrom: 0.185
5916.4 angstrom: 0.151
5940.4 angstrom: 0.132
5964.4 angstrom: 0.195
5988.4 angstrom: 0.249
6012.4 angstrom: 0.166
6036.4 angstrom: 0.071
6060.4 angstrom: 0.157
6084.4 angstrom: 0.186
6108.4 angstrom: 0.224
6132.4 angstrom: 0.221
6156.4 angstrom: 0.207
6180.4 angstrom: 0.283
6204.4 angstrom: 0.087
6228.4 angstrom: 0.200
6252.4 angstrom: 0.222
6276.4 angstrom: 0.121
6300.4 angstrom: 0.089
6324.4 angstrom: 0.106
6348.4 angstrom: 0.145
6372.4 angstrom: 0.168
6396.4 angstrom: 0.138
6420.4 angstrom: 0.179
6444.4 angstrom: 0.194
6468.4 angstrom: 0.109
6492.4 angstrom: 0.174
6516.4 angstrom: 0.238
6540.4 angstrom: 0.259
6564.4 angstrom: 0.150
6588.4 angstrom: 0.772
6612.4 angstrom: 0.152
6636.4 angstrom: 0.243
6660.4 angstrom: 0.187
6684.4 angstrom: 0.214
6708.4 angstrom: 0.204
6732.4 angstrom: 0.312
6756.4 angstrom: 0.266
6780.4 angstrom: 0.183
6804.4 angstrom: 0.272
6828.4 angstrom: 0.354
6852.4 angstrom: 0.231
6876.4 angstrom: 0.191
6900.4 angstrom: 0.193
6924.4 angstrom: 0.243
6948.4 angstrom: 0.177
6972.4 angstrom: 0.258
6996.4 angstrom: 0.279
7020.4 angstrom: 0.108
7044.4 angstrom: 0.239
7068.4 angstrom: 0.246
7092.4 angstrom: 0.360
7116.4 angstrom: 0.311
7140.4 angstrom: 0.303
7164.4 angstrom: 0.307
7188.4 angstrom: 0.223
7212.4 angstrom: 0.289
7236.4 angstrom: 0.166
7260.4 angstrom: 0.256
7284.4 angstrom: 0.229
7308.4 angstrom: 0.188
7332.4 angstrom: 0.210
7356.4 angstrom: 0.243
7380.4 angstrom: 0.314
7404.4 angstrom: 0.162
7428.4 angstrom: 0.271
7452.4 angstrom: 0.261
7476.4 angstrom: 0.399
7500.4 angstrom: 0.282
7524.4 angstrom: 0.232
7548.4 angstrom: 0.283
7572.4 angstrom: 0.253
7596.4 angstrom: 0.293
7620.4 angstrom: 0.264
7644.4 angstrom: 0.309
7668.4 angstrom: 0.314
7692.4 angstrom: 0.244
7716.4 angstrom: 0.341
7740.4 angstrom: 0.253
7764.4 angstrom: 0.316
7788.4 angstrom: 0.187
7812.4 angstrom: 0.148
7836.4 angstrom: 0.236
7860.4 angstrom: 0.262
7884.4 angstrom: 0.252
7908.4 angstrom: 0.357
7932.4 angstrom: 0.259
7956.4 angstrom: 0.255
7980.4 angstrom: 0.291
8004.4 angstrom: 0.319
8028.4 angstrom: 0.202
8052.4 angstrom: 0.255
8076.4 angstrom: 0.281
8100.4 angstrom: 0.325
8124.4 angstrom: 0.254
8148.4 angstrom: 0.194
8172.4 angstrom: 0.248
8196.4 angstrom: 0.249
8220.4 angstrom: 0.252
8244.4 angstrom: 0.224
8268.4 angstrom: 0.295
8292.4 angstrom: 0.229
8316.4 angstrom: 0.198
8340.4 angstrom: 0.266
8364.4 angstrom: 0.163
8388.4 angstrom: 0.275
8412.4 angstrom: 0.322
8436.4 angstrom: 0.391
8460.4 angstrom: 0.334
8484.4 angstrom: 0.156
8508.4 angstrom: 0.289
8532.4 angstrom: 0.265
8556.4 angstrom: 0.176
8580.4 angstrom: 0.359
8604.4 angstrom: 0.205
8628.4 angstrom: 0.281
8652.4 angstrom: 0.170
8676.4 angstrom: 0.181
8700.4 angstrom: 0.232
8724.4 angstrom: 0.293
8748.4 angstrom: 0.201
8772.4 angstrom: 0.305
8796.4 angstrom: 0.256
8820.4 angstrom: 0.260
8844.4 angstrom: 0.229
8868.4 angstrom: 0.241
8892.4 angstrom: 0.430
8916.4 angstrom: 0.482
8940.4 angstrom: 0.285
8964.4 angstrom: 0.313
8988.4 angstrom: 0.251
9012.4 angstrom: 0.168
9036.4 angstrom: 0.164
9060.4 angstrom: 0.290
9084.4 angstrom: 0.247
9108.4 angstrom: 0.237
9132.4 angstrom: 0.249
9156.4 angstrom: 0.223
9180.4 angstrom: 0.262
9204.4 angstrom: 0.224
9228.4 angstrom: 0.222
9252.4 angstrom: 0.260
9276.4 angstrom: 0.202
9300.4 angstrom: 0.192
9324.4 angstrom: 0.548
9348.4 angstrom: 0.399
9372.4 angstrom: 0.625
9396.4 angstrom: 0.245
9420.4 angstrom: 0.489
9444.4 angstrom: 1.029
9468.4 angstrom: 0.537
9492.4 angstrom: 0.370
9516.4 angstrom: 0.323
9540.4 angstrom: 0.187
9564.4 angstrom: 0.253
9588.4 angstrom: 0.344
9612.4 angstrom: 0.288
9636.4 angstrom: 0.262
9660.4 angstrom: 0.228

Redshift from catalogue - 0.77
